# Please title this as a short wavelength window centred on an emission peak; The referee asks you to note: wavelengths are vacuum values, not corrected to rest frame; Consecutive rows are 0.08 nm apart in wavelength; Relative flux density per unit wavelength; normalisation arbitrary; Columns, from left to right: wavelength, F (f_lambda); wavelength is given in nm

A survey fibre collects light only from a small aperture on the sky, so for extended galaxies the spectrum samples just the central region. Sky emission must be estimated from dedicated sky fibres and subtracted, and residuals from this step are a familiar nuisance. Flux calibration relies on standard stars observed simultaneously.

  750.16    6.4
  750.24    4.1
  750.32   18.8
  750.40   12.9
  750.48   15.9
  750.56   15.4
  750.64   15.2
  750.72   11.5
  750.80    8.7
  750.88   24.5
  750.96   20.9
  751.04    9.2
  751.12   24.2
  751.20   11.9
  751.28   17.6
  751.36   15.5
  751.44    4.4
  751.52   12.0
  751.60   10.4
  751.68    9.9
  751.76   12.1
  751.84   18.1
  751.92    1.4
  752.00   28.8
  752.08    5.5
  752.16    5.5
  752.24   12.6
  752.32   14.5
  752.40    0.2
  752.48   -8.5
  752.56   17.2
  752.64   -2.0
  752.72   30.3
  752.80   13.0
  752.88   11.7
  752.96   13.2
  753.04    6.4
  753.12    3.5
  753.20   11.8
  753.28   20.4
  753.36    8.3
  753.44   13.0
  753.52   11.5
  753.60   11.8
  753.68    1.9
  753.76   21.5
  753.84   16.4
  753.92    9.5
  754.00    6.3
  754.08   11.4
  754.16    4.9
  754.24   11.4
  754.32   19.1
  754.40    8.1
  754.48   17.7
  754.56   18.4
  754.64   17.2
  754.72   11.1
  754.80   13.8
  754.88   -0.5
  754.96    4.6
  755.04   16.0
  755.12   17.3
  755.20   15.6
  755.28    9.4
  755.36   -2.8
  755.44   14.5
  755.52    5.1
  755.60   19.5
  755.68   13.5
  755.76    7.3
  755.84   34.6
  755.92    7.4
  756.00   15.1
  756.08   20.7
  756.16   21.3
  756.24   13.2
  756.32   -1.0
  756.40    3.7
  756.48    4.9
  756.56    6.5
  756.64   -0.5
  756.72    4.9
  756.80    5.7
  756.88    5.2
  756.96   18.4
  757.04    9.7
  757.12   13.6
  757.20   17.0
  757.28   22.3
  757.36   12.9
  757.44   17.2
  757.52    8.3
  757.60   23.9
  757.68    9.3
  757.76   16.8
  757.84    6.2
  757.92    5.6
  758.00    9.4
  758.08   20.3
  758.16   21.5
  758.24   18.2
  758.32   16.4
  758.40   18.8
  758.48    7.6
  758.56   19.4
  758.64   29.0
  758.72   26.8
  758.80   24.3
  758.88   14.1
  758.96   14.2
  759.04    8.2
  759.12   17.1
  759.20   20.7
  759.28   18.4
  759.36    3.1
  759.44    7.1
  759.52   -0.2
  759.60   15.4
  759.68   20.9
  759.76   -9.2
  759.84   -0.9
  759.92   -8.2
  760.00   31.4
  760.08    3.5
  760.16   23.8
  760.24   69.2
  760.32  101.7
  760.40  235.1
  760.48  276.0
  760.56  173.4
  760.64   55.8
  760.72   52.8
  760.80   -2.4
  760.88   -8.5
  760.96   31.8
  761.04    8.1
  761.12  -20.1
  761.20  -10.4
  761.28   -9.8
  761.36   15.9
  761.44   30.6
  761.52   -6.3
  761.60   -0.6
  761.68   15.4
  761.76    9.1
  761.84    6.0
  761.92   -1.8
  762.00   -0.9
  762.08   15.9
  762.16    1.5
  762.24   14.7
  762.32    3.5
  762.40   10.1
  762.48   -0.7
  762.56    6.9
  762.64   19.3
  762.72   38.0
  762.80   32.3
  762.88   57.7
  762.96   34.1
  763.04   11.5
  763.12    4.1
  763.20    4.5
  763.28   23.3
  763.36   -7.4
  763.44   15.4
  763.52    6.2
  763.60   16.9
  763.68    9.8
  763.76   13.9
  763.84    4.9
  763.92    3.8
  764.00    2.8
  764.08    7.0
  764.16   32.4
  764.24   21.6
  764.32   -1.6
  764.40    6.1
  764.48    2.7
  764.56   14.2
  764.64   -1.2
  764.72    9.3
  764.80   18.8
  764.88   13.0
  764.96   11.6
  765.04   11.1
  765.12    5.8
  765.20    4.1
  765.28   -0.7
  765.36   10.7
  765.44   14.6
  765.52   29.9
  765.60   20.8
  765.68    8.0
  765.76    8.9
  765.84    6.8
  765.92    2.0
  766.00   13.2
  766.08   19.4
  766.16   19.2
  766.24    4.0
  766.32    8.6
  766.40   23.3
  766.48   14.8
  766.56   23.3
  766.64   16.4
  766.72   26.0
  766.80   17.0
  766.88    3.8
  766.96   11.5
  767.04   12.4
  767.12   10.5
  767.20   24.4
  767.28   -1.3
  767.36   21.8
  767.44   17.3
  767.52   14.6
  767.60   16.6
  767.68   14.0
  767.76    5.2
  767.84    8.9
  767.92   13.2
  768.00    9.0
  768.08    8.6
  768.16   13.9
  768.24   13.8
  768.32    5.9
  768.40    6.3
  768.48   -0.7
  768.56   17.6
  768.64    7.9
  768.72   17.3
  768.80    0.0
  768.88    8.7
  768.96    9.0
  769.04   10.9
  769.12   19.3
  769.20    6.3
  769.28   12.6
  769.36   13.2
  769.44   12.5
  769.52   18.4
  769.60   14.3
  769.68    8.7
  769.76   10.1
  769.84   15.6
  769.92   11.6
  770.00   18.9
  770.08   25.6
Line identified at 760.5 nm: H-alpha 6563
